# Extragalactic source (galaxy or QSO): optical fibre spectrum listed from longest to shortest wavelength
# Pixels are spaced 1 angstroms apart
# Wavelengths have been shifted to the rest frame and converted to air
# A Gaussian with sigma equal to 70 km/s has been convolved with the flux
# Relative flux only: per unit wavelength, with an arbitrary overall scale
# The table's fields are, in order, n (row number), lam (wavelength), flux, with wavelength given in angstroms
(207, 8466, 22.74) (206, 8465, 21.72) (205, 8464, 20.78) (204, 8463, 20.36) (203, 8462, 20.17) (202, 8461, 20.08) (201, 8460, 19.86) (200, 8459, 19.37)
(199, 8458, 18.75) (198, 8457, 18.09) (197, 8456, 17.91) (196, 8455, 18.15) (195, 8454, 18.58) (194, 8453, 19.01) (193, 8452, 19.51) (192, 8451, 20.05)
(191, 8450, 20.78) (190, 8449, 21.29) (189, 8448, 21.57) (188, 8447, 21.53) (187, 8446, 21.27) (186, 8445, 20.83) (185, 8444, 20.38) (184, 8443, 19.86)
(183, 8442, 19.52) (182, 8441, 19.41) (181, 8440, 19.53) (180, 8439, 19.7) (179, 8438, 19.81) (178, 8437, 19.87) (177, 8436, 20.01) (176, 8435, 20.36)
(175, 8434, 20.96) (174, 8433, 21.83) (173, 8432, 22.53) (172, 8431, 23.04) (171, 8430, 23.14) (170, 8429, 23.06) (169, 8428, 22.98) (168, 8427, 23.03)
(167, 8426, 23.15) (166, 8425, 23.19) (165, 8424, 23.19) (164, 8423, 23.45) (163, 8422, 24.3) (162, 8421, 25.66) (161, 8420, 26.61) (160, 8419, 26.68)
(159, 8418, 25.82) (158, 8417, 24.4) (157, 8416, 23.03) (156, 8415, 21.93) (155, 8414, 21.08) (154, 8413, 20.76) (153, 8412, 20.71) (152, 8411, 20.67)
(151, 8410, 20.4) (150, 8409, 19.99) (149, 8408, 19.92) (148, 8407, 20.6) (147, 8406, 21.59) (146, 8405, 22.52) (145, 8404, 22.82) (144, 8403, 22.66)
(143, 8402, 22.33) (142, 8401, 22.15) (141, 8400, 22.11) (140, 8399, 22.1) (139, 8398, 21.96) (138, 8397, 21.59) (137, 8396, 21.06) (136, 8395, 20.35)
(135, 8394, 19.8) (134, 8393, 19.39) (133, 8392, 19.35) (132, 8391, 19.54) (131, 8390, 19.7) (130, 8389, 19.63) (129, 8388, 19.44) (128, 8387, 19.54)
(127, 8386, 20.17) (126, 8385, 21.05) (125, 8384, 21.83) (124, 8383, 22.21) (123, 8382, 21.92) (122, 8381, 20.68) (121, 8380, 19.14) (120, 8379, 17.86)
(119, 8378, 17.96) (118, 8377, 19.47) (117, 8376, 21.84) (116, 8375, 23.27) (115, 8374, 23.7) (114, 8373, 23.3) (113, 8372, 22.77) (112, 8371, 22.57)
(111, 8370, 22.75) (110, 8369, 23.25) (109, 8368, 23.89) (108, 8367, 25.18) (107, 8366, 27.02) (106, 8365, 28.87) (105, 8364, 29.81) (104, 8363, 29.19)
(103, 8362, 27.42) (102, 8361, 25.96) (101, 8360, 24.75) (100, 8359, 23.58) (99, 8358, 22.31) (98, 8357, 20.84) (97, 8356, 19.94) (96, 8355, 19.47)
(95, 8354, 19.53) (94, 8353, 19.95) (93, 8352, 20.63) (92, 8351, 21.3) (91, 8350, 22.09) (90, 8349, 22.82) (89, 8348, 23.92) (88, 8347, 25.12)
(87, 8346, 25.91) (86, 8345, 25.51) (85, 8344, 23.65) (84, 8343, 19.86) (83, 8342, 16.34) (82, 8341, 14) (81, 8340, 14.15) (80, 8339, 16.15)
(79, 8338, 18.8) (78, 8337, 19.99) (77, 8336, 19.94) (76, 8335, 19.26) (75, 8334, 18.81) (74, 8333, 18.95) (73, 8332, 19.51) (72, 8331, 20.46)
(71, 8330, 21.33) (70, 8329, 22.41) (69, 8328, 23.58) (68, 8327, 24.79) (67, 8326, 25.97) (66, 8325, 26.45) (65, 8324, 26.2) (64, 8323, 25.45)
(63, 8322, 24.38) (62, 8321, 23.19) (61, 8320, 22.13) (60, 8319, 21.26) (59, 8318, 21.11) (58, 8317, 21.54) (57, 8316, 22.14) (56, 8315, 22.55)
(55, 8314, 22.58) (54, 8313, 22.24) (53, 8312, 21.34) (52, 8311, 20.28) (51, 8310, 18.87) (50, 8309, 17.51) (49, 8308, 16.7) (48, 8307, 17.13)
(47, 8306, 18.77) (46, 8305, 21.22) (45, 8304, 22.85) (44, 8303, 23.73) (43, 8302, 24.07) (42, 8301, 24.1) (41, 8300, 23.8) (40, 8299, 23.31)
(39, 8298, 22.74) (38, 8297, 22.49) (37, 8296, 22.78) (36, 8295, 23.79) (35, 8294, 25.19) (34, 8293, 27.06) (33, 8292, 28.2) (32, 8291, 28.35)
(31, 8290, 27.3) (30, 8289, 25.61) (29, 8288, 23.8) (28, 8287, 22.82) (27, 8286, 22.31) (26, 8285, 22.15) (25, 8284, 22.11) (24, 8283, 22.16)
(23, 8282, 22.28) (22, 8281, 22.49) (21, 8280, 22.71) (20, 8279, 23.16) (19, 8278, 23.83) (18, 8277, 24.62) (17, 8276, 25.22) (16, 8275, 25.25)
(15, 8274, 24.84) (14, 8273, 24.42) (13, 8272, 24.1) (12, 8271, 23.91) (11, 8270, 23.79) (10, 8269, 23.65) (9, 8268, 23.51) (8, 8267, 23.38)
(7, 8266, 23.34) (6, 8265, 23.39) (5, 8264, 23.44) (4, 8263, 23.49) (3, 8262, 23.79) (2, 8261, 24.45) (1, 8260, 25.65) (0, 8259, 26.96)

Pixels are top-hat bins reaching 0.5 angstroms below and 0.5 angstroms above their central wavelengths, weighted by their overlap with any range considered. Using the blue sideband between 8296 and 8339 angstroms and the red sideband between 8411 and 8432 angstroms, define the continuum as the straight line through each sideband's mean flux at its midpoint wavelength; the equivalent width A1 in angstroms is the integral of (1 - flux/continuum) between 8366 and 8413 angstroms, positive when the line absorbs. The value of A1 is 3.2 angstroms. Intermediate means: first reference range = 21.7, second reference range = 23.4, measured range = 21.3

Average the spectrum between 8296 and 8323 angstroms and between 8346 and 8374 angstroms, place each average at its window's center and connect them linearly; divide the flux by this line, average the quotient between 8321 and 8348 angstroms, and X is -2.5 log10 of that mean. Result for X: 0.057 mag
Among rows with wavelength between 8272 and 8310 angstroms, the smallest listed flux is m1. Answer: 16.7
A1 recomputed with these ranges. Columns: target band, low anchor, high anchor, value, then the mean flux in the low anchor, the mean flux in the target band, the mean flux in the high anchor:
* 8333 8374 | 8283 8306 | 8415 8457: 1.3 angstroms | 23.9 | 22.2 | 21.6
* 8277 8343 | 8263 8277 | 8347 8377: 4.8 angstroms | 24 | 22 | 23.5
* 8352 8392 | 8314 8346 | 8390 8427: -0.9 angstroms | 21.4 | 22.3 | 22.1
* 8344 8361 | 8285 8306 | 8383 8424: 0.3 angstroms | 24.1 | 22.5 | 21.7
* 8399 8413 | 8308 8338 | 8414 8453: 0.3 angstroms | 21.7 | 21.4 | 22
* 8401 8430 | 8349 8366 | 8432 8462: -2.1 angstroms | 23.6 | 22.7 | 20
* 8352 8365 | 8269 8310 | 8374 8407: -1.2 angstroms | 23.3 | 23.7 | 20.9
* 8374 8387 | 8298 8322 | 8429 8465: 0.1 angstroms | 21.5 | 20.7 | 20.3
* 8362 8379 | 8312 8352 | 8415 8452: -1.7 angstroms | 21.7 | 24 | 22.1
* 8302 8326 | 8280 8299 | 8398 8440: 1.9 angstroms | 24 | 21.9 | 22.3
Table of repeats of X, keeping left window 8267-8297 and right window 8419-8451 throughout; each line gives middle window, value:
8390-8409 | 0.06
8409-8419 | 0.00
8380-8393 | 0.11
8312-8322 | 0.07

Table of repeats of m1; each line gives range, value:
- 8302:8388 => 14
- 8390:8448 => 19.35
